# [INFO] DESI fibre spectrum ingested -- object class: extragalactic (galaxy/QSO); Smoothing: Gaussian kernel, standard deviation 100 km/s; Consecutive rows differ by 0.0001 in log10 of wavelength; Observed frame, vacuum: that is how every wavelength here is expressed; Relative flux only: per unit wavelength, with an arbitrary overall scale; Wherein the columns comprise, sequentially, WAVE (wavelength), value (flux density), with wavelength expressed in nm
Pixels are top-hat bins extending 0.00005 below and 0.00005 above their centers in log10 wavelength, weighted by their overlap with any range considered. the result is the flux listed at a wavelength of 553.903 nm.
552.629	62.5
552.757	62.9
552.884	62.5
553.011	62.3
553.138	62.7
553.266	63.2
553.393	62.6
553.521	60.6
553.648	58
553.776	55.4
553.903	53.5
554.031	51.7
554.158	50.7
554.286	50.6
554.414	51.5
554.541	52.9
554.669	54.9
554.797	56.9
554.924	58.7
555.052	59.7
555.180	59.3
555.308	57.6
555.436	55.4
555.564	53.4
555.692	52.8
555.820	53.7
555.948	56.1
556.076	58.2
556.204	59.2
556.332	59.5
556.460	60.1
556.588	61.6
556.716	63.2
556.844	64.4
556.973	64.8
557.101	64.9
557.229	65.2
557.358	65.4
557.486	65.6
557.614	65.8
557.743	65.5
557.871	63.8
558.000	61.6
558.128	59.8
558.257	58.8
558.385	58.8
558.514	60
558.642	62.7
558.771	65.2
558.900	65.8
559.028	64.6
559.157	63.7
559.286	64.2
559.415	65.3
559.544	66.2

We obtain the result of 53.5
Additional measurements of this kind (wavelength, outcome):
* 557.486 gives 65.6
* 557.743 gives 65.5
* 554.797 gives 56.9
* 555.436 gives 55.4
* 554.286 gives 50.6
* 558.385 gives 58.8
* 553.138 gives 62.7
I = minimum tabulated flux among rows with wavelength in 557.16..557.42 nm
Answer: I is 65.2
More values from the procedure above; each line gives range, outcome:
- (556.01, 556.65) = 58.2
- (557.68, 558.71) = 58.8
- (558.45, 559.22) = 60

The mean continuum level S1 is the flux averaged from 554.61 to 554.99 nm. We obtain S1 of 56.9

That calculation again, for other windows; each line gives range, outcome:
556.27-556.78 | 61.2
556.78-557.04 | 64.5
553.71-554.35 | 52.4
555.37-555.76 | 53.8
